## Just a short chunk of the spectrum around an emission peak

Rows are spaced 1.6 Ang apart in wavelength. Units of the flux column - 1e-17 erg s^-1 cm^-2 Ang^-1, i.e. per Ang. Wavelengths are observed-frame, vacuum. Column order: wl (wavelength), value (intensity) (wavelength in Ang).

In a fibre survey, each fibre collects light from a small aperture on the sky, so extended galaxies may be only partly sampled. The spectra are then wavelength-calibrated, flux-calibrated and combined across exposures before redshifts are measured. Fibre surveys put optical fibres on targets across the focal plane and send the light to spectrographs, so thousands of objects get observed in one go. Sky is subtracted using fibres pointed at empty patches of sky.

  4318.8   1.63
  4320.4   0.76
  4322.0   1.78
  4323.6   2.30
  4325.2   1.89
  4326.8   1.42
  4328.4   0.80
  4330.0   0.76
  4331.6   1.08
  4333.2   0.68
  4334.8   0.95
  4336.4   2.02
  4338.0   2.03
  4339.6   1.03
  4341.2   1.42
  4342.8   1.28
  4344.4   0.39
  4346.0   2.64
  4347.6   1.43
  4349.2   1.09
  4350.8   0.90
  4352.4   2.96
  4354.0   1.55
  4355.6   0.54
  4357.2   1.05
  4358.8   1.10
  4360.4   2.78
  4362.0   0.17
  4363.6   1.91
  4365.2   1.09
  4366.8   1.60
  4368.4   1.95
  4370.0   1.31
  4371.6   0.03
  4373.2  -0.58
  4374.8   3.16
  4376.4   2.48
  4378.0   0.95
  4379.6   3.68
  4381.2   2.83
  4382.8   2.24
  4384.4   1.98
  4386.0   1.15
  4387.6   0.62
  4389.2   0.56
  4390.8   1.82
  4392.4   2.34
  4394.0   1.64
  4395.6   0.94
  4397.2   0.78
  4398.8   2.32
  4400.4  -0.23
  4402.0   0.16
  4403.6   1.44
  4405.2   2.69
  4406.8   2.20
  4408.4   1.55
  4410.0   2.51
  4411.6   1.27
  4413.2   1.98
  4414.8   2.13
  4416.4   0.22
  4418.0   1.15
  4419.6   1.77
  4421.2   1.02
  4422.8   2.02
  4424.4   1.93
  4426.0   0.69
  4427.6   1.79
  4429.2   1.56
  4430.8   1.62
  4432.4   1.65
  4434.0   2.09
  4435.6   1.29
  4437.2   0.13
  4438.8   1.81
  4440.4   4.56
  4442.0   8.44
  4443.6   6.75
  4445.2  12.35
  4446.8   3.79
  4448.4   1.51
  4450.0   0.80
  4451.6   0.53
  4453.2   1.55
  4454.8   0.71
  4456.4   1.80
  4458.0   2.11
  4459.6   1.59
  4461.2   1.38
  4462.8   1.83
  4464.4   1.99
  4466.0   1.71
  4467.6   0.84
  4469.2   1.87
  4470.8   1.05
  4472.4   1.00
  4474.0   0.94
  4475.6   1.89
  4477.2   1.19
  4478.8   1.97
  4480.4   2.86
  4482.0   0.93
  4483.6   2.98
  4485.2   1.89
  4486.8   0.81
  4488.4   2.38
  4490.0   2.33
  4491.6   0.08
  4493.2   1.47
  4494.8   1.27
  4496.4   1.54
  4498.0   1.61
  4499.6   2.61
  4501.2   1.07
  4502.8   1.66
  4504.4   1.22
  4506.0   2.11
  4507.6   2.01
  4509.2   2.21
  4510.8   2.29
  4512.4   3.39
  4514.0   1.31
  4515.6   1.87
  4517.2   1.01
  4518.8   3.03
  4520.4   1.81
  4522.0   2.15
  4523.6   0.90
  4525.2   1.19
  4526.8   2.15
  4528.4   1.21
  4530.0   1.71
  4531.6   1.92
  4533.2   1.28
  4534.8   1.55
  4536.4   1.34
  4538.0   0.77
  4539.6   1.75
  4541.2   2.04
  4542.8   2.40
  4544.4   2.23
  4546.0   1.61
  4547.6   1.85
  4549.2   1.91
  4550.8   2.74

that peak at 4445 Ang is [O II]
